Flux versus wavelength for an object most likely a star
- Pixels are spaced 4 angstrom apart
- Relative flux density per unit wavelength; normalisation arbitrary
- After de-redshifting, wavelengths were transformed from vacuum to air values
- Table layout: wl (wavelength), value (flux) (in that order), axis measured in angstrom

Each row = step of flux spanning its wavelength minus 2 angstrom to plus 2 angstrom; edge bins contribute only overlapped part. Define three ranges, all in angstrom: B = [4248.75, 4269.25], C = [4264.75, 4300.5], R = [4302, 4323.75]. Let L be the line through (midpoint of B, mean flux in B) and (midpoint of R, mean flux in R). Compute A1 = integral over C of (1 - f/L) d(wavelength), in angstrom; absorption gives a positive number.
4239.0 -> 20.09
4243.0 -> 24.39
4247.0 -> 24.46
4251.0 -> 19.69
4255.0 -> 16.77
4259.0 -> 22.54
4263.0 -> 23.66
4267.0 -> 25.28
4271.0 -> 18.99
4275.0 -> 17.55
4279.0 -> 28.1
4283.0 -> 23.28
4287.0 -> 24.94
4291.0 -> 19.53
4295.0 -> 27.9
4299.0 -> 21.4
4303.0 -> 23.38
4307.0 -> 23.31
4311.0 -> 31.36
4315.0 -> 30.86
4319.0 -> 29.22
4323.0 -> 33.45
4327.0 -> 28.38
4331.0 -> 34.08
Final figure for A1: 2.30 angstrom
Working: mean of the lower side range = 21.6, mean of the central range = 23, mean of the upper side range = 28.6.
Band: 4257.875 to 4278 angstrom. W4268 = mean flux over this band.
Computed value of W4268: 21.9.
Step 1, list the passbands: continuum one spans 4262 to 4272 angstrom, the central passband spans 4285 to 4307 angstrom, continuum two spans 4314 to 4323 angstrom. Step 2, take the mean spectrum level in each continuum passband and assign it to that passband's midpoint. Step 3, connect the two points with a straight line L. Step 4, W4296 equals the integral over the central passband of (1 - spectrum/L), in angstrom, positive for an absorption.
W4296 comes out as 3.1 angstrom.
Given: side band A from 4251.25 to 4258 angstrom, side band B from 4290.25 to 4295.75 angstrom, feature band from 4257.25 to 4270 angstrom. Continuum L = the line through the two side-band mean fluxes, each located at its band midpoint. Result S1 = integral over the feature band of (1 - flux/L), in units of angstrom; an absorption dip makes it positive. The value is -2.5 angstrom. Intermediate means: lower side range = 18.4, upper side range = 23.7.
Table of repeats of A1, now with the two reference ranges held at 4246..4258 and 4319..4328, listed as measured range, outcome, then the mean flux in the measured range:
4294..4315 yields 1.6 angstrom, 25.9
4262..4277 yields 0.9 angstrom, 21.2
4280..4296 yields 1.0 angstrom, 23.9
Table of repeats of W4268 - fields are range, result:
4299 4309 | 23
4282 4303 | 23.4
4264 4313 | 23.7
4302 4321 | 27.8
